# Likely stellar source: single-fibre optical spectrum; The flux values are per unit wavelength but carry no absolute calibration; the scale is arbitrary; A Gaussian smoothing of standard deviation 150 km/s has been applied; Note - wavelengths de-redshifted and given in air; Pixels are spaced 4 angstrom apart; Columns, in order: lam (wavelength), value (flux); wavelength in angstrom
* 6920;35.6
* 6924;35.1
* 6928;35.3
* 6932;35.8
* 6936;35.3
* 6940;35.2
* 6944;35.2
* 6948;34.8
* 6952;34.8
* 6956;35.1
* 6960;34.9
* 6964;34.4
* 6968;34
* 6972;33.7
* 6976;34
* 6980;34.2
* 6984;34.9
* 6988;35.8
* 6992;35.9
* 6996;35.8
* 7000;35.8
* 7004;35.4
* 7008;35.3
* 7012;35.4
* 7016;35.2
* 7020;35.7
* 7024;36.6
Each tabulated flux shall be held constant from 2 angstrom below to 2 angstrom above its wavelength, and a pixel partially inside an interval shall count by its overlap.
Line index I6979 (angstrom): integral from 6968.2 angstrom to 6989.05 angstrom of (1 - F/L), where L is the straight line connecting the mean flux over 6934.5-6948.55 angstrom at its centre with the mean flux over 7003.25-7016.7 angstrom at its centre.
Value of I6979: 0.5 angstrom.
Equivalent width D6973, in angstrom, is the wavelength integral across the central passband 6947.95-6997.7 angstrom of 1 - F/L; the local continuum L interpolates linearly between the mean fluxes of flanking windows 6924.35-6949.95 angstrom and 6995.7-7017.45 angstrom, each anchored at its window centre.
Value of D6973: 0.81 angstrom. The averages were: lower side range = 35.3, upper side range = 35.5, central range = 34.8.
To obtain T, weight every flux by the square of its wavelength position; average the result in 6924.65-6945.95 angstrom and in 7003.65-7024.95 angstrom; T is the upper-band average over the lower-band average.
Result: 1.0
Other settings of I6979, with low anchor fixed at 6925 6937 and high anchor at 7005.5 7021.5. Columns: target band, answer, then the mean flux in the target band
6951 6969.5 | 0.4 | 34.6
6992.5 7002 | -0.1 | 35.8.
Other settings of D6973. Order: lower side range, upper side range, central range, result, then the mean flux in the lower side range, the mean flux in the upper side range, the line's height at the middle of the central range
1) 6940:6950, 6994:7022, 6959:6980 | 0.6 angstrom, 35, 35.5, 35.2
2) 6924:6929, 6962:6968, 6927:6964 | -0.4 angstrom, 35.2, 34.3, 34.7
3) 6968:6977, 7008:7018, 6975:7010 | -0.7 angstrom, 33.9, 35.3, 34.6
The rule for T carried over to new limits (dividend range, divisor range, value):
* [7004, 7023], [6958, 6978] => 1.05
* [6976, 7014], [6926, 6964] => 1.02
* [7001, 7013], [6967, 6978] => 1.05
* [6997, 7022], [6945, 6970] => 1.04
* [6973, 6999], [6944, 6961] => 1.01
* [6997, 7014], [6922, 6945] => 1.03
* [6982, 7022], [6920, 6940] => 1.02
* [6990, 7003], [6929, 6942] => 1.03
